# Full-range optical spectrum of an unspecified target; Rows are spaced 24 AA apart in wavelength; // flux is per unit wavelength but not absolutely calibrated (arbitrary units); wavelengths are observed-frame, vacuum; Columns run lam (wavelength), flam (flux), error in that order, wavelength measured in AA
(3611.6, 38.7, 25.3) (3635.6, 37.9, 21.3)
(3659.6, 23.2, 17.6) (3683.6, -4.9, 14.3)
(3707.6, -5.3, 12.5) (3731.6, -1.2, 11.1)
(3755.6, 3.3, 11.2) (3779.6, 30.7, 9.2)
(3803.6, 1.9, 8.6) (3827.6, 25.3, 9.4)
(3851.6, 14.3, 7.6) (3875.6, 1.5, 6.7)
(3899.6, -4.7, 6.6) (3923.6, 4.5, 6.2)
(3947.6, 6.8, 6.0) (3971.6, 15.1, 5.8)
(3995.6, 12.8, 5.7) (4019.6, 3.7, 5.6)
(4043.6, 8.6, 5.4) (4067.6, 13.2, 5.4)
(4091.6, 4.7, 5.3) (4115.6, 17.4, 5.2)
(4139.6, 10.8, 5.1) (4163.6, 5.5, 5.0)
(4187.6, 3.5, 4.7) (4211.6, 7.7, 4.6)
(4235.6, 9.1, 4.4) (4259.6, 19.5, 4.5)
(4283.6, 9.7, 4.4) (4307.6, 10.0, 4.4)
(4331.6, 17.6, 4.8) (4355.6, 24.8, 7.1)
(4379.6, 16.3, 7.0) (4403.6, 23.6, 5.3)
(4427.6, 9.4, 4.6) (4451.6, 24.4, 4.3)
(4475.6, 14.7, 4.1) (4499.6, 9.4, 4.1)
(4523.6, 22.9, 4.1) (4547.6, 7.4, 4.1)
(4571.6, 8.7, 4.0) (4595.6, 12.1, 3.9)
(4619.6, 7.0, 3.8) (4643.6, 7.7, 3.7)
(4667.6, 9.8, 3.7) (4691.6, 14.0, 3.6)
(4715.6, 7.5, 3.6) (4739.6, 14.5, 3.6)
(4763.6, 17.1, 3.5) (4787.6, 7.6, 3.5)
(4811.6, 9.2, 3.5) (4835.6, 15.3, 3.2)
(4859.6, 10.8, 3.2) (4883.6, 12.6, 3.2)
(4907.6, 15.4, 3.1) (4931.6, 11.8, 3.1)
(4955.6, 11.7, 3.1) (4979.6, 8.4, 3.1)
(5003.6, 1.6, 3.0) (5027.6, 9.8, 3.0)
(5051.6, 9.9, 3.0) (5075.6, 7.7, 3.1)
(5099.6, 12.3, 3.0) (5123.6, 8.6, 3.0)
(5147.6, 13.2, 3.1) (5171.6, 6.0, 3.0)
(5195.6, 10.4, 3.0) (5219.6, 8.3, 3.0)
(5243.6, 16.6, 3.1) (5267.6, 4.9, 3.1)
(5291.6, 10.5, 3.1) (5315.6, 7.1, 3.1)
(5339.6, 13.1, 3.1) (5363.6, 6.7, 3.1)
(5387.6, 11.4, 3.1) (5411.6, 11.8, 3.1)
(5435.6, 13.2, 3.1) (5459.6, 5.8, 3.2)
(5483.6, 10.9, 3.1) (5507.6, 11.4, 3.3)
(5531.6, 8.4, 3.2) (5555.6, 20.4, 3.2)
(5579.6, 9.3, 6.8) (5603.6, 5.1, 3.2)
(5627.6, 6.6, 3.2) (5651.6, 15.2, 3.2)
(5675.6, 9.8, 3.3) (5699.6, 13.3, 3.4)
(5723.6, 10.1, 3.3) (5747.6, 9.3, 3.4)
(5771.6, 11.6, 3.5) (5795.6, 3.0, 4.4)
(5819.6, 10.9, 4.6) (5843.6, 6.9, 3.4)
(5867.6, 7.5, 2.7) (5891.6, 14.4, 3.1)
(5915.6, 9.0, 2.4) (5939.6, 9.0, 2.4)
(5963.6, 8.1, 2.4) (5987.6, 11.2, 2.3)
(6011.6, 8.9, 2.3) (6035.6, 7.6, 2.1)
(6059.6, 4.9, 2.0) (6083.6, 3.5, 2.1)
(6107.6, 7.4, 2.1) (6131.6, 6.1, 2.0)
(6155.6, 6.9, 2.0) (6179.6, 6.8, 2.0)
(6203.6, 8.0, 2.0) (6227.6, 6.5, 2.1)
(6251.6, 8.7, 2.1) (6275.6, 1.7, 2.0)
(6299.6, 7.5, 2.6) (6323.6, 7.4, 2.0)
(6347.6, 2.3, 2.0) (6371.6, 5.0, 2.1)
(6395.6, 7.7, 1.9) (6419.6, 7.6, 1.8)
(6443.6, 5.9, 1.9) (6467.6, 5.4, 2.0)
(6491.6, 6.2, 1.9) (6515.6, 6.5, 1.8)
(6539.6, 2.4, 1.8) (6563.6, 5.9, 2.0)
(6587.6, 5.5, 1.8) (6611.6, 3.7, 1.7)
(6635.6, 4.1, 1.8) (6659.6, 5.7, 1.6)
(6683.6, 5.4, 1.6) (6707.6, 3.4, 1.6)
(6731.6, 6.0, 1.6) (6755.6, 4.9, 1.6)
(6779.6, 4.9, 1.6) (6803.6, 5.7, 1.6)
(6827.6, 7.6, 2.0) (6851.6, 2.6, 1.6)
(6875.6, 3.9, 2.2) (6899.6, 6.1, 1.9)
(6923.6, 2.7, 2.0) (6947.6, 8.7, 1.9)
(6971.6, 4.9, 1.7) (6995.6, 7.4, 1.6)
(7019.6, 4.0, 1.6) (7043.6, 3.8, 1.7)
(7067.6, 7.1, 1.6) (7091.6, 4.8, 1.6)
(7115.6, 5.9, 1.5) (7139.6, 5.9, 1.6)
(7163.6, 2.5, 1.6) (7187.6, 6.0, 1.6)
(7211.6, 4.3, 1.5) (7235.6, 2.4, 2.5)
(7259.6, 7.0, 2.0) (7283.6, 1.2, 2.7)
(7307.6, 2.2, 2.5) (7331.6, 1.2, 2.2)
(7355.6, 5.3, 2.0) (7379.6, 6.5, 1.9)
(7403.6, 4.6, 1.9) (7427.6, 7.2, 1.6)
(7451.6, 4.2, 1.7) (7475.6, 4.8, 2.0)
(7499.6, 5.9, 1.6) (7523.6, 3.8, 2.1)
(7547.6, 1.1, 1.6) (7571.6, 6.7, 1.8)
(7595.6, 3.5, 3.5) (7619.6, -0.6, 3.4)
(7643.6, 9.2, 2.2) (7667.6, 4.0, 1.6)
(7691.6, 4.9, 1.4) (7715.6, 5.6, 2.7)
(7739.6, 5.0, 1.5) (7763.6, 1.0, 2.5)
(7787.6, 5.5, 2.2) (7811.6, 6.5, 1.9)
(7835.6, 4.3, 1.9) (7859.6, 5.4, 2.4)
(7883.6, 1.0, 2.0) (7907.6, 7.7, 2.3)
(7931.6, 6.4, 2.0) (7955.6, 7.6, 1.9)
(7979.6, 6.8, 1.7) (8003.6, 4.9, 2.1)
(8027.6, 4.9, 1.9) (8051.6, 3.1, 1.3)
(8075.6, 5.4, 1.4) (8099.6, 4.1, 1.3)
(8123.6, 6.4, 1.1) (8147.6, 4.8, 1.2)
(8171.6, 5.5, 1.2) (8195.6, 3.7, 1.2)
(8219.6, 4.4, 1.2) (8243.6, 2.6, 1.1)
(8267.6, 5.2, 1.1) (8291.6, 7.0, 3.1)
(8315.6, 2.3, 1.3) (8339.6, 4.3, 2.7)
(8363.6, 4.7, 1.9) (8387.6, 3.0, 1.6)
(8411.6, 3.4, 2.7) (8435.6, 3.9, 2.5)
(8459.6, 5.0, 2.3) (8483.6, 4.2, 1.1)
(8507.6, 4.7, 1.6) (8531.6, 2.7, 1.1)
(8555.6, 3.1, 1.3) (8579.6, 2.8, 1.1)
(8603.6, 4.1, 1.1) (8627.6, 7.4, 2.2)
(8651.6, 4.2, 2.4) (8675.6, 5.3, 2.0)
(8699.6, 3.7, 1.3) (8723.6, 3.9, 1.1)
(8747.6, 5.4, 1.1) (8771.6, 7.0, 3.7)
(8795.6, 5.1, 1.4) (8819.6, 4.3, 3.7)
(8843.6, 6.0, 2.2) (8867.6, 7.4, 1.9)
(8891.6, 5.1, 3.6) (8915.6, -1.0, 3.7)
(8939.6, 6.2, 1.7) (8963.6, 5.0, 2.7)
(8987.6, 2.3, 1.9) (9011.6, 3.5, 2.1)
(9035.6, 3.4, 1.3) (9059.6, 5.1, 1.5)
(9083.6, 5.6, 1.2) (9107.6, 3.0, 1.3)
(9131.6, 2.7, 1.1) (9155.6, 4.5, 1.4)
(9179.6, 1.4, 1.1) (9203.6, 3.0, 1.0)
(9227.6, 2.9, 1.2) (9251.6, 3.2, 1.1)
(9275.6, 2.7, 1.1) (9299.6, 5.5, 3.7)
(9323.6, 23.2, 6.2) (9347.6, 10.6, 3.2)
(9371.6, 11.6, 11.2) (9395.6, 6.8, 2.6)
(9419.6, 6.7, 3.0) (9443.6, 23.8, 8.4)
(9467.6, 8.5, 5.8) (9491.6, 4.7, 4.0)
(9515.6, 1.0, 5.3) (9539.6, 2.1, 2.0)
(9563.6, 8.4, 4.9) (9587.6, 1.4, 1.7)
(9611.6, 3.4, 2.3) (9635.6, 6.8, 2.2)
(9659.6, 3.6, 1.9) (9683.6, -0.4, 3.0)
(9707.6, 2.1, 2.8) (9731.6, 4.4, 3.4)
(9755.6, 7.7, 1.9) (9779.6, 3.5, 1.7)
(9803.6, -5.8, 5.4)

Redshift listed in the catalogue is 0.09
